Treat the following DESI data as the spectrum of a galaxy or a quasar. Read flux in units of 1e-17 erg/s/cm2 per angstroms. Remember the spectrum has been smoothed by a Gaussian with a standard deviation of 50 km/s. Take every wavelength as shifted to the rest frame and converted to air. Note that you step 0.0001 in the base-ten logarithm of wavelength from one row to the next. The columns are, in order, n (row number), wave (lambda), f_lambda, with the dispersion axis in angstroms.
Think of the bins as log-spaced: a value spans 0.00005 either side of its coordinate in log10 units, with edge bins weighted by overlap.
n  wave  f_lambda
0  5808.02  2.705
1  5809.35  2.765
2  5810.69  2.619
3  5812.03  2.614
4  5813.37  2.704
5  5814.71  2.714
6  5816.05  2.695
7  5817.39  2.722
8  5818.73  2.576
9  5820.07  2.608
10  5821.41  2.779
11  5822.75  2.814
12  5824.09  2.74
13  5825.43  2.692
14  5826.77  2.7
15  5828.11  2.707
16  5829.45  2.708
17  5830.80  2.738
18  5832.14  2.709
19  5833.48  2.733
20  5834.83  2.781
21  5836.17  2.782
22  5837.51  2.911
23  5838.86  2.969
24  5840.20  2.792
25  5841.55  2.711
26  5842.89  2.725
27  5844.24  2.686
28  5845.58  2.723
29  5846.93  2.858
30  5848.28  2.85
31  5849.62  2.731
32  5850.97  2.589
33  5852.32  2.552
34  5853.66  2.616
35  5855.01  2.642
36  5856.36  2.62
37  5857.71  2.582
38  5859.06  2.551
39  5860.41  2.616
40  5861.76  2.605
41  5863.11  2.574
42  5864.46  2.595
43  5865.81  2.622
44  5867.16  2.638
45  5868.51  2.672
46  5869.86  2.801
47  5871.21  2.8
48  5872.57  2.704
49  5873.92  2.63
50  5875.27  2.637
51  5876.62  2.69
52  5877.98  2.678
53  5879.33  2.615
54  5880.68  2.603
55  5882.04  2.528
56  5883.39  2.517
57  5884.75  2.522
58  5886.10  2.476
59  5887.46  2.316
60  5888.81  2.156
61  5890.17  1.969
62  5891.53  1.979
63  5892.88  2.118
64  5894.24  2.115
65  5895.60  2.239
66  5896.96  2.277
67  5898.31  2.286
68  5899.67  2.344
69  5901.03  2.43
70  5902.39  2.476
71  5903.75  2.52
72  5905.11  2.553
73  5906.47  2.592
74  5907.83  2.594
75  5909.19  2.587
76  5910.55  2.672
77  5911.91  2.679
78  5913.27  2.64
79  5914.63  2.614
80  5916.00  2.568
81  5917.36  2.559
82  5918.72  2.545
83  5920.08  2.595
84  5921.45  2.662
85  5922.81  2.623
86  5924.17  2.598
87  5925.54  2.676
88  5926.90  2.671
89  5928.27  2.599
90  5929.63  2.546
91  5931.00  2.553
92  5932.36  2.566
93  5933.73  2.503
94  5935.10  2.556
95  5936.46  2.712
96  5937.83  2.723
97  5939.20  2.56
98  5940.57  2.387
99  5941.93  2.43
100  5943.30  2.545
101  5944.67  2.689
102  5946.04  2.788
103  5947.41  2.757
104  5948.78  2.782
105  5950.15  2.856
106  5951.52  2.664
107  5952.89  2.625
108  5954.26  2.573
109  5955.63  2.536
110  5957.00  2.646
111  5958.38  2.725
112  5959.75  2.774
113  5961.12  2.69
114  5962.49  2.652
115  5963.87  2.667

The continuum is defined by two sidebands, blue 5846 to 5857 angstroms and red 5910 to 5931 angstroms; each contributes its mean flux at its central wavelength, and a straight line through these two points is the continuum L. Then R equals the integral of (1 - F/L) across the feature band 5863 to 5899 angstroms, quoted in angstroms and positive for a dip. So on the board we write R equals 2.5 angstroms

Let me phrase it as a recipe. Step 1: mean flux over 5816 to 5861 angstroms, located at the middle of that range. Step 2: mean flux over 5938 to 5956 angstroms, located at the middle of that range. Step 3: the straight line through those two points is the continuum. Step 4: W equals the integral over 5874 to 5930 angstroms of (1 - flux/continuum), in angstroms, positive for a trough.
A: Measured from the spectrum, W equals 3.7 angstroms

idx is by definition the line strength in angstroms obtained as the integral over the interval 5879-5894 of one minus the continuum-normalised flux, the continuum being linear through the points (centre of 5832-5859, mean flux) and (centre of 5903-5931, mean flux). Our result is 1.8 angstroms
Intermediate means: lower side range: 2.72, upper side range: 2.6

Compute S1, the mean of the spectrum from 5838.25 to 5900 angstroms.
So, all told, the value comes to 2.56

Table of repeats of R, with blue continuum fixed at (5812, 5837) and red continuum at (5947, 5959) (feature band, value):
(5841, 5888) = 1.18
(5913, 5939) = 0.82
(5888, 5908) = 2.92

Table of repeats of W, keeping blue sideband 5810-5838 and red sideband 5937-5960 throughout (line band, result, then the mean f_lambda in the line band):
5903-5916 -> 0.3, 2.6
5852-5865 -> 0.5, 2.6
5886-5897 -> 2.1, 2.16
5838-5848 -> -0.3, 2.78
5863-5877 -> 0.1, 2.67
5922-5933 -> 0.2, 2.61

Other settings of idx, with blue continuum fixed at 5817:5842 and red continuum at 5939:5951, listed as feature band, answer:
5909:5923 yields 0.31 angstroms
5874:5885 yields 0.41 angstroms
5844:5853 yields 0.05 angstroms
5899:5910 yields 0.69 angstroms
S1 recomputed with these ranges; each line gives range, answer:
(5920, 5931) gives 2.62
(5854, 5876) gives 2.64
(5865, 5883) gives 2.66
